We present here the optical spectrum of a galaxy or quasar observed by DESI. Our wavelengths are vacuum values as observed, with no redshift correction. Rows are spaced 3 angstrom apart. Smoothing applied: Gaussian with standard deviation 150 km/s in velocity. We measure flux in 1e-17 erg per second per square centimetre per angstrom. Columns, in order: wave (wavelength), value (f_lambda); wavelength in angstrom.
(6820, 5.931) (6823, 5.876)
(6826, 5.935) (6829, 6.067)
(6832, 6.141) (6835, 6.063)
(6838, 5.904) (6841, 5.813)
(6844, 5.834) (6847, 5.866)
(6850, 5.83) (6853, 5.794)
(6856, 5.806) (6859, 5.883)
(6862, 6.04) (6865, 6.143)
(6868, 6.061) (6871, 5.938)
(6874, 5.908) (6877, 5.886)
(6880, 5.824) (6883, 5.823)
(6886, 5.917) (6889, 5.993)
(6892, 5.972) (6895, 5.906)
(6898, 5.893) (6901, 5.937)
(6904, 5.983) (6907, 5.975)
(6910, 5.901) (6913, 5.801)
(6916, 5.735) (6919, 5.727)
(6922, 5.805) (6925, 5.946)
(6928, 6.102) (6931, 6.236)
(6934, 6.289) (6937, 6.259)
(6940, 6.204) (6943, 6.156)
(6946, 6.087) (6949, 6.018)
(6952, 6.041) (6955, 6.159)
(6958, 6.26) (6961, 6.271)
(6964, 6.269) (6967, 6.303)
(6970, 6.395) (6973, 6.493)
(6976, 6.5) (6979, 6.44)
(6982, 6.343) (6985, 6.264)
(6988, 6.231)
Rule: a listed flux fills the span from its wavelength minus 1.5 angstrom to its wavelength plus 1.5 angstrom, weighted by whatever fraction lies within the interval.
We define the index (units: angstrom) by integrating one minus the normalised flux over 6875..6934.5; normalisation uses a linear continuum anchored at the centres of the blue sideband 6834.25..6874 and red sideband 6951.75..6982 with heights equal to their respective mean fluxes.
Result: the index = 1.7 angstrom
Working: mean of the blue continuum 5.92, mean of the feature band 5.93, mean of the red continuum 6.33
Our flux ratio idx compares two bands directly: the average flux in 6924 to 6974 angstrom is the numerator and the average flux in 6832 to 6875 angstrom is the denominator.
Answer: 1.05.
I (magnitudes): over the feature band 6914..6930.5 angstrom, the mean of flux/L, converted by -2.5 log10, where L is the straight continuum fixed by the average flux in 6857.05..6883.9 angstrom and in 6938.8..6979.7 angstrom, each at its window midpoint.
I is 0.04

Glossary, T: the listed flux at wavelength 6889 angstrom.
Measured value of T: 5.993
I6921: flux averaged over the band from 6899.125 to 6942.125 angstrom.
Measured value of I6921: 5.99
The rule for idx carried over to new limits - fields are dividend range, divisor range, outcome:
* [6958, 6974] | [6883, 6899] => 1.07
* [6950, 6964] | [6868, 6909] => 1.04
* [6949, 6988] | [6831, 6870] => 1.06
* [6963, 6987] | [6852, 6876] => 1.07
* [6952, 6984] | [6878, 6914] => 1.07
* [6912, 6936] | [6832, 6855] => 1.01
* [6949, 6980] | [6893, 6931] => 1.07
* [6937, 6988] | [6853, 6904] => 1.06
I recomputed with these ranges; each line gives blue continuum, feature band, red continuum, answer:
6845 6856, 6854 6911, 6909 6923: -0.02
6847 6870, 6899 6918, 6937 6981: 0.04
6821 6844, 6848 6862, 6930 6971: 0.03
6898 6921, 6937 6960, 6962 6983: 0.01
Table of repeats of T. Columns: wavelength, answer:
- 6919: 5.727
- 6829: 6.067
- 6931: 6.236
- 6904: 5.983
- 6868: 6.061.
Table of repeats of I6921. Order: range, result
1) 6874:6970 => 6.03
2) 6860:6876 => 6.01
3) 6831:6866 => 5.92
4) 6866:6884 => 5.92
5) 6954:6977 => 6.33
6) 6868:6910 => 5.92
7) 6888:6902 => 5.94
